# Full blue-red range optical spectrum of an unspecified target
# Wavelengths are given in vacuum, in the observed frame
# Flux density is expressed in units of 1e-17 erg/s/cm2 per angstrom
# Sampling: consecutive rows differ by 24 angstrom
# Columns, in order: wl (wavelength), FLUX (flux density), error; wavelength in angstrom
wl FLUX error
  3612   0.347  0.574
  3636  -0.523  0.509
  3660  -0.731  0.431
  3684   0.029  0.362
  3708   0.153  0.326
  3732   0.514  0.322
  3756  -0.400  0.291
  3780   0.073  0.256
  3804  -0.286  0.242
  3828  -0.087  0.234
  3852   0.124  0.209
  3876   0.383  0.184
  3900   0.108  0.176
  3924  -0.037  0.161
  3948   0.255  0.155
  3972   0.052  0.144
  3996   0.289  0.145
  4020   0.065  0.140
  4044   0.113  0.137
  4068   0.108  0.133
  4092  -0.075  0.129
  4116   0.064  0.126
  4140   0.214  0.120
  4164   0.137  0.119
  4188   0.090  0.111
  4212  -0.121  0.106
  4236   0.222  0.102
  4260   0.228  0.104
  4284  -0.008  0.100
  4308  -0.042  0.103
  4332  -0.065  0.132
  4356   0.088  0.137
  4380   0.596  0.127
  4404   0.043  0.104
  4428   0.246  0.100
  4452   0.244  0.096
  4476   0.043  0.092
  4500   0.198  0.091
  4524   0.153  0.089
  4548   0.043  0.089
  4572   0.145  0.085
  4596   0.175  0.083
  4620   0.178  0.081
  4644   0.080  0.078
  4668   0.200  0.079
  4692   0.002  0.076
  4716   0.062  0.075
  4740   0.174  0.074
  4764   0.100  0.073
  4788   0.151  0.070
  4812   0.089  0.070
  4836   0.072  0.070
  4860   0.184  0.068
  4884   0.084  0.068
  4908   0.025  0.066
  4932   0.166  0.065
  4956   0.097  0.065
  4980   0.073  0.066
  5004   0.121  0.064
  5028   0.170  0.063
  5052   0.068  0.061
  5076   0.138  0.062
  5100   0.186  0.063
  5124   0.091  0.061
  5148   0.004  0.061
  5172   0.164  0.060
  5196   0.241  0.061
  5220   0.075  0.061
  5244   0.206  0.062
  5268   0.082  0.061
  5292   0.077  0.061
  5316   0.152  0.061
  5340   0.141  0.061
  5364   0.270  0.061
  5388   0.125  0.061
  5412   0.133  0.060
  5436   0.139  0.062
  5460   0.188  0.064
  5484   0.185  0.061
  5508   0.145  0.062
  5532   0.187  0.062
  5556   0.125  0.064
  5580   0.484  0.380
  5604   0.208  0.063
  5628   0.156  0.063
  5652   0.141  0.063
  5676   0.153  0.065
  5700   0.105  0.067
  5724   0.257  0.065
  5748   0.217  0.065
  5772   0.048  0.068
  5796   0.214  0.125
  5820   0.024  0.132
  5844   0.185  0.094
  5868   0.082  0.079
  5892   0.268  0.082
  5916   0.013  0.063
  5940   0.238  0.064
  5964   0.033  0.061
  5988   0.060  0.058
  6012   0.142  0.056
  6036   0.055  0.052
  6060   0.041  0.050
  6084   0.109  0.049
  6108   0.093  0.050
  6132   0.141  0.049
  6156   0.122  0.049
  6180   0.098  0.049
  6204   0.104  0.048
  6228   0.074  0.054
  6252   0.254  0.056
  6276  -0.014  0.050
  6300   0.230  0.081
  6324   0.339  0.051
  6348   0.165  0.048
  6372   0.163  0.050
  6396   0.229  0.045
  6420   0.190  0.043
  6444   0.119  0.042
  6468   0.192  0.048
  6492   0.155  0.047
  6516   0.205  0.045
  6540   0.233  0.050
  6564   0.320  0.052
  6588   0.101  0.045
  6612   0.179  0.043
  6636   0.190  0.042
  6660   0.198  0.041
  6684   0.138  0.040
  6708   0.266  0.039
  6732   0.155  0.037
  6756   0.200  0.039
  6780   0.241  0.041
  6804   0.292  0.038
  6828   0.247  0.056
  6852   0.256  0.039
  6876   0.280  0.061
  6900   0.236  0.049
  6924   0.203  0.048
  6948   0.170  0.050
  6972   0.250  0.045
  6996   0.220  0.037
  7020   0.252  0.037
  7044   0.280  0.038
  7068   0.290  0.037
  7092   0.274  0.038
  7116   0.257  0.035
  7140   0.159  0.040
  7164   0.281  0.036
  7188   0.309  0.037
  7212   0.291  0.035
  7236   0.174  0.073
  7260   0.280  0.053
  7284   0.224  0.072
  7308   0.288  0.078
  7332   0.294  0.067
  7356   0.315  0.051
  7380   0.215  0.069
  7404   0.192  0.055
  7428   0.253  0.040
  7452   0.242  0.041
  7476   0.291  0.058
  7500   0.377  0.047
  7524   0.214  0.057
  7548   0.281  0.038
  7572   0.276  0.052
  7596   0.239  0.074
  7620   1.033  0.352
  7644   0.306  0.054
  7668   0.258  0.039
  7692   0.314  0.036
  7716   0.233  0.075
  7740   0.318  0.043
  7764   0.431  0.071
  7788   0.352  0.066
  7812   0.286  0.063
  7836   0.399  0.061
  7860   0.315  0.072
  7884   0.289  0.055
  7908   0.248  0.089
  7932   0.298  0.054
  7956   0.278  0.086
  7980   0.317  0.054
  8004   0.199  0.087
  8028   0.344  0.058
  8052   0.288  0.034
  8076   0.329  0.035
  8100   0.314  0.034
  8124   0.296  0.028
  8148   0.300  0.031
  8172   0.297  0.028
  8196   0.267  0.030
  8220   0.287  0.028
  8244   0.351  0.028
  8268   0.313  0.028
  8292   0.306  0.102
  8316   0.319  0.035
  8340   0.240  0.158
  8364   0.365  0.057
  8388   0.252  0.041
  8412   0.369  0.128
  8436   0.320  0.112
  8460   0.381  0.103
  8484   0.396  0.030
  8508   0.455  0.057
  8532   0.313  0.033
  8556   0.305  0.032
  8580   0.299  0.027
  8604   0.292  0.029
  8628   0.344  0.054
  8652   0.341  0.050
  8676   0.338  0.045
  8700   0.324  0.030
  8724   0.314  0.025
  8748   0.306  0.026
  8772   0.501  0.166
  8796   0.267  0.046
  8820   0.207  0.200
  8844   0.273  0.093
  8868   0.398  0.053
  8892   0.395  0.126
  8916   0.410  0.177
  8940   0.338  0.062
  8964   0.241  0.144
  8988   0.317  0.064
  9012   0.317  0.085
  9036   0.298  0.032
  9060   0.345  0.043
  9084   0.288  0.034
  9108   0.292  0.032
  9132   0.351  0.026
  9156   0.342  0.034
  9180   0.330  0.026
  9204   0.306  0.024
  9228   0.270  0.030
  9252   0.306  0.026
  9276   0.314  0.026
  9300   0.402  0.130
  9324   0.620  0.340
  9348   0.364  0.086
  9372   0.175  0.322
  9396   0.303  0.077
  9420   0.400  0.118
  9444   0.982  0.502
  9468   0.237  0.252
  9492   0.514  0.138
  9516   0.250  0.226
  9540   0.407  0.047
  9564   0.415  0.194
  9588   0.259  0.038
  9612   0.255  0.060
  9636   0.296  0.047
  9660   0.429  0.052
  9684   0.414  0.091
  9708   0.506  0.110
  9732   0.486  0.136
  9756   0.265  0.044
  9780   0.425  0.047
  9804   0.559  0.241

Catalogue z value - 0.697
